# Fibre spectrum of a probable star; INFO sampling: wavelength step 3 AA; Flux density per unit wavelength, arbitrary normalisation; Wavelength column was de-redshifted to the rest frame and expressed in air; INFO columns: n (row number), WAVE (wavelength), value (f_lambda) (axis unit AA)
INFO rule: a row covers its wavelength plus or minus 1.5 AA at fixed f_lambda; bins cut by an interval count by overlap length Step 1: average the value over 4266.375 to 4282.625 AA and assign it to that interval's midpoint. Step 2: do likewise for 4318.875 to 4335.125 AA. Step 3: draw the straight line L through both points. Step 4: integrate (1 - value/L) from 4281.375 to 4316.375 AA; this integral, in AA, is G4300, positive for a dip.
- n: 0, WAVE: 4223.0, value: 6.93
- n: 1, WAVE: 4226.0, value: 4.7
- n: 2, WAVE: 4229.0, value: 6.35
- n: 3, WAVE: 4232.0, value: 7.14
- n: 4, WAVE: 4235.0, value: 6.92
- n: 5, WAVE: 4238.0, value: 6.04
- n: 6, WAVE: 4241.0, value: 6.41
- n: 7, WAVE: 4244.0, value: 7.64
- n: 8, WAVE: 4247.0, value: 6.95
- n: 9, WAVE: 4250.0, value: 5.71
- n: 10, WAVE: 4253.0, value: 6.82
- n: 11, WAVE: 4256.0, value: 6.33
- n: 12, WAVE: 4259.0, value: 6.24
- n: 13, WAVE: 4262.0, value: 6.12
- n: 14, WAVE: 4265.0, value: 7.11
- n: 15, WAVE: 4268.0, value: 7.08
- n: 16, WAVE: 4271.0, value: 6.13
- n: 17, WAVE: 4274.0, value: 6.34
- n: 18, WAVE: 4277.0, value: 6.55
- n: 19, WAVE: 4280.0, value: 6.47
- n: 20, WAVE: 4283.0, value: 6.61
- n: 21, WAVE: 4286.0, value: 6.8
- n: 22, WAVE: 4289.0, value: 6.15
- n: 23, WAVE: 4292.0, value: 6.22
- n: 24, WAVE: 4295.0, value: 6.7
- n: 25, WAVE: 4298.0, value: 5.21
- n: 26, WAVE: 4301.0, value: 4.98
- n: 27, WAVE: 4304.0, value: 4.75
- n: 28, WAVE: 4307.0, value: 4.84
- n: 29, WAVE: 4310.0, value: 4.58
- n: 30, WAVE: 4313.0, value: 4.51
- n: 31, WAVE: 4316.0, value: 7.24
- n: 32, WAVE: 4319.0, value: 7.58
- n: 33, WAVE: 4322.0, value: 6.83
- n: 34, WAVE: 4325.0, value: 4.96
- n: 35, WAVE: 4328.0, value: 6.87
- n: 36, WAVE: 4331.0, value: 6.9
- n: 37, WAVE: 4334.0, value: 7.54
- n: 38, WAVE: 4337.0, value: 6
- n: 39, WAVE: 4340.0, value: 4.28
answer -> 4.9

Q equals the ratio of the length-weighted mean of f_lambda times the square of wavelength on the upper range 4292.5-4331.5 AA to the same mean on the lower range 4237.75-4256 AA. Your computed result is 0.9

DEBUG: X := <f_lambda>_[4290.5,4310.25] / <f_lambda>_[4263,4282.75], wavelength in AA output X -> 0.81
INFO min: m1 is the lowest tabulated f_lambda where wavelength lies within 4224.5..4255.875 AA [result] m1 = 4.7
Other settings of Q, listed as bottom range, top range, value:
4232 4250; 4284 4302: 0.92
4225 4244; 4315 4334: 1.10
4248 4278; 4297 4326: 0.88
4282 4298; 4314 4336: 1.08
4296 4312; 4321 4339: 1.33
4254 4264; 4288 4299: 0.98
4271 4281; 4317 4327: 1.04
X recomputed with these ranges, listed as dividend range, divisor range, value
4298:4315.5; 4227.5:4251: 0.74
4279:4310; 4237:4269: 0.88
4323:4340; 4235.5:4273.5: 0.96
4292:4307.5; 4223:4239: 0.86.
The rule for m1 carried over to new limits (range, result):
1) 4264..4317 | 4.51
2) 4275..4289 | 6.15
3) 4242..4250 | 5.71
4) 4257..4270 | 6.12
